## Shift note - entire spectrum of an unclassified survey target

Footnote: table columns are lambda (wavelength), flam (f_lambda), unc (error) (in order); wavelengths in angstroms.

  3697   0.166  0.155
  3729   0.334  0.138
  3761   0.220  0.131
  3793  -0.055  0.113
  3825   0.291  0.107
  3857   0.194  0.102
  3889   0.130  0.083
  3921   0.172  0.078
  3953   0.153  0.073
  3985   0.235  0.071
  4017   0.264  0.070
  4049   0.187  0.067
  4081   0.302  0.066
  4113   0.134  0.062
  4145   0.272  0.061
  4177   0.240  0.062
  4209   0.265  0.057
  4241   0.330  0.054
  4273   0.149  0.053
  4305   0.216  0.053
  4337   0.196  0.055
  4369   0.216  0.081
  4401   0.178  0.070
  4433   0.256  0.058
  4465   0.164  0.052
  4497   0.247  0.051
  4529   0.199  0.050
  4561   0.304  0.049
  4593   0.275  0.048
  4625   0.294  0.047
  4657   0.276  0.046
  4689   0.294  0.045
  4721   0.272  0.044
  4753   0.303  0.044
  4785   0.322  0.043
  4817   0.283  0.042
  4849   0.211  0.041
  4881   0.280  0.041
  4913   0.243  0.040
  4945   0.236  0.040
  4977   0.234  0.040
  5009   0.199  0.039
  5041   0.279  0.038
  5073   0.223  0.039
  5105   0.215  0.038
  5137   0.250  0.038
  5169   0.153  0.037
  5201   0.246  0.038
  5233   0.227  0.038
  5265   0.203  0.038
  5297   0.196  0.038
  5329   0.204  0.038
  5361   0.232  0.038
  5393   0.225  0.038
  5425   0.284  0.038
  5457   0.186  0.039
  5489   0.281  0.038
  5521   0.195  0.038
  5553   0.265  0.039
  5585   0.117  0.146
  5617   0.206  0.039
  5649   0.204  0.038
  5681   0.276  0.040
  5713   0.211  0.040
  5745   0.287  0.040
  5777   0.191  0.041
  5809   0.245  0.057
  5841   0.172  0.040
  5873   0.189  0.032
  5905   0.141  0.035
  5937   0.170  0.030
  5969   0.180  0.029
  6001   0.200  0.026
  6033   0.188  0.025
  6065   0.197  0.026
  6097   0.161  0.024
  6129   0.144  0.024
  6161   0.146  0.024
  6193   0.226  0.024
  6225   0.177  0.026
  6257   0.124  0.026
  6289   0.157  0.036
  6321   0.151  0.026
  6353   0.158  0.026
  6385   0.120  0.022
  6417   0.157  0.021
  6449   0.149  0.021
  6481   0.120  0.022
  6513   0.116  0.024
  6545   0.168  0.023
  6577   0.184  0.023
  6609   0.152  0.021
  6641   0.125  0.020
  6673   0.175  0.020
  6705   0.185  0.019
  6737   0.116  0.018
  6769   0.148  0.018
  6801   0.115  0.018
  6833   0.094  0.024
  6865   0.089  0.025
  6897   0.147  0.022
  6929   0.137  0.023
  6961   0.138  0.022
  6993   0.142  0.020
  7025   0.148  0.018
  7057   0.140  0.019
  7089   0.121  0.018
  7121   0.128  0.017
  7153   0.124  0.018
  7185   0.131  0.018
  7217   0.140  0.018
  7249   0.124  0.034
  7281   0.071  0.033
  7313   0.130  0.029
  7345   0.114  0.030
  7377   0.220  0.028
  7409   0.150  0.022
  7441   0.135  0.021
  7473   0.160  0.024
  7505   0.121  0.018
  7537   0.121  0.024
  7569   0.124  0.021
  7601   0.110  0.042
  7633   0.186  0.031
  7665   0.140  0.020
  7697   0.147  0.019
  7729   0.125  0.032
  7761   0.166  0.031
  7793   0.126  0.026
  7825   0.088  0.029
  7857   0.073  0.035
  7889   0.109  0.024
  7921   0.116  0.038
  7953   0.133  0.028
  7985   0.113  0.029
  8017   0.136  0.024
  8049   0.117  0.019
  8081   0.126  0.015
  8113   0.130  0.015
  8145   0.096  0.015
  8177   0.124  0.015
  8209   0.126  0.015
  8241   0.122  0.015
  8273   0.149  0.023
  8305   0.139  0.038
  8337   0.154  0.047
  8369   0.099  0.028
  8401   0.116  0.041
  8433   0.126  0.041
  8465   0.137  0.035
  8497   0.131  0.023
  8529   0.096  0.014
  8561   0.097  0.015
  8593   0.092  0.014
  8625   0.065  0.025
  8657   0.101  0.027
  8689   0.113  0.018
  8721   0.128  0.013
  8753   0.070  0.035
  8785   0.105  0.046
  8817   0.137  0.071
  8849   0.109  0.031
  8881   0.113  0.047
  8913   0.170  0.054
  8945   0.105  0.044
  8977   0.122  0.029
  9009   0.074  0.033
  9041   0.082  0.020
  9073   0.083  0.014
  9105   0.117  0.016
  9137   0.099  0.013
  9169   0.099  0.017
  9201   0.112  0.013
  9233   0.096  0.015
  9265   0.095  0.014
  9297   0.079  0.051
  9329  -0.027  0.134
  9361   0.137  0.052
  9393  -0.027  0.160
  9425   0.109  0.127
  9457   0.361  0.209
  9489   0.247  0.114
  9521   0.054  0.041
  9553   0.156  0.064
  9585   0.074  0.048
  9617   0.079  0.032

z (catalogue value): 0.52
